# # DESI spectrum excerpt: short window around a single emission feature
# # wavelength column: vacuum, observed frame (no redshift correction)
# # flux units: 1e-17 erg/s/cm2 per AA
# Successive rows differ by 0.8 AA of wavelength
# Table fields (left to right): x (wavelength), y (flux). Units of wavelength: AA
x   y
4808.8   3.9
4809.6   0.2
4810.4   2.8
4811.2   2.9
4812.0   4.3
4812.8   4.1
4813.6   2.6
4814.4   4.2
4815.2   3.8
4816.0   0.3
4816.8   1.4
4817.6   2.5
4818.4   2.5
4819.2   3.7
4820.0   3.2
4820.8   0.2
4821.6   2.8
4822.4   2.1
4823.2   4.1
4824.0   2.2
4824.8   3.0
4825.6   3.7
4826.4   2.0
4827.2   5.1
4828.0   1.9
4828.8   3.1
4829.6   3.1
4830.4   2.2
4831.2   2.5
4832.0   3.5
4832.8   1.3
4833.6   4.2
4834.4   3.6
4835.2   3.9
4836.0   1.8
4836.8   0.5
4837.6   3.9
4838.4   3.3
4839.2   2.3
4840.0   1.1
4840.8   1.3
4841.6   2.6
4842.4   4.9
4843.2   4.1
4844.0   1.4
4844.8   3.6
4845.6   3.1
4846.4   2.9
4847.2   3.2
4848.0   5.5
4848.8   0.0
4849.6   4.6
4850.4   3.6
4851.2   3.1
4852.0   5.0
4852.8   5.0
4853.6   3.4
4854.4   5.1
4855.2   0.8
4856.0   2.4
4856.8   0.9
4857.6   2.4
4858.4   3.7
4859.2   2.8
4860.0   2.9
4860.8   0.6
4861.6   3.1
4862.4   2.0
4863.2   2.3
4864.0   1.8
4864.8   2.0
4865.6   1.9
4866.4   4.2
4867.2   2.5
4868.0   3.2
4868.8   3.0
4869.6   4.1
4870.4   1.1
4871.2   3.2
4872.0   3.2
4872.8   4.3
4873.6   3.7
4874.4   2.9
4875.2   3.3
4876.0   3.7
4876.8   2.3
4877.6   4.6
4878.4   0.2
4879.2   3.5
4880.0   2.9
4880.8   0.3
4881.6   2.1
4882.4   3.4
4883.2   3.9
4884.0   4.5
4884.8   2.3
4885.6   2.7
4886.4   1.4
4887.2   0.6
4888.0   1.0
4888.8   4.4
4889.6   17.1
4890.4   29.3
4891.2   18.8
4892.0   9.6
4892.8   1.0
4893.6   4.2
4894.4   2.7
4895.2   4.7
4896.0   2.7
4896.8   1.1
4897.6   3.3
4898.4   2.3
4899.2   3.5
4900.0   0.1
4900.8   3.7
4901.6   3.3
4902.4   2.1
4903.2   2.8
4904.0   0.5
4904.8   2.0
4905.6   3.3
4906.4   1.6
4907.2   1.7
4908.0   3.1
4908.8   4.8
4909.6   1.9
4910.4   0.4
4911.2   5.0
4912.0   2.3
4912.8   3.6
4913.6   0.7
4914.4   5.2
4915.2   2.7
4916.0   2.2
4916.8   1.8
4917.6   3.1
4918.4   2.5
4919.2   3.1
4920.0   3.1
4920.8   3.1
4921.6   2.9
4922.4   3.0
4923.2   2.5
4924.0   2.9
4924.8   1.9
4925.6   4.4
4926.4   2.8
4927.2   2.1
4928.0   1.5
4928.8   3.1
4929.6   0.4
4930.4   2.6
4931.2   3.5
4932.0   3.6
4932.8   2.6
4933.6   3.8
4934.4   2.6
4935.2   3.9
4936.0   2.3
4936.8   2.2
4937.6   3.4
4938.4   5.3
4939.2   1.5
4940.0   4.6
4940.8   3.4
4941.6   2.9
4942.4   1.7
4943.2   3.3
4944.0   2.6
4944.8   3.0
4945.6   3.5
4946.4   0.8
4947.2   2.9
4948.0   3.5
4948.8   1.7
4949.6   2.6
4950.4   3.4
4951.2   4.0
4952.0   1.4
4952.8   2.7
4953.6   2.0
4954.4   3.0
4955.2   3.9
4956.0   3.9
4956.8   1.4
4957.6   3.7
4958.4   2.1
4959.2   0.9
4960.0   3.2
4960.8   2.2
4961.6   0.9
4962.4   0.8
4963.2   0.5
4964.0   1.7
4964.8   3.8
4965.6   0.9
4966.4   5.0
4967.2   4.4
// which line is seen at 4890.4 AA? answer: H-beta 4861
